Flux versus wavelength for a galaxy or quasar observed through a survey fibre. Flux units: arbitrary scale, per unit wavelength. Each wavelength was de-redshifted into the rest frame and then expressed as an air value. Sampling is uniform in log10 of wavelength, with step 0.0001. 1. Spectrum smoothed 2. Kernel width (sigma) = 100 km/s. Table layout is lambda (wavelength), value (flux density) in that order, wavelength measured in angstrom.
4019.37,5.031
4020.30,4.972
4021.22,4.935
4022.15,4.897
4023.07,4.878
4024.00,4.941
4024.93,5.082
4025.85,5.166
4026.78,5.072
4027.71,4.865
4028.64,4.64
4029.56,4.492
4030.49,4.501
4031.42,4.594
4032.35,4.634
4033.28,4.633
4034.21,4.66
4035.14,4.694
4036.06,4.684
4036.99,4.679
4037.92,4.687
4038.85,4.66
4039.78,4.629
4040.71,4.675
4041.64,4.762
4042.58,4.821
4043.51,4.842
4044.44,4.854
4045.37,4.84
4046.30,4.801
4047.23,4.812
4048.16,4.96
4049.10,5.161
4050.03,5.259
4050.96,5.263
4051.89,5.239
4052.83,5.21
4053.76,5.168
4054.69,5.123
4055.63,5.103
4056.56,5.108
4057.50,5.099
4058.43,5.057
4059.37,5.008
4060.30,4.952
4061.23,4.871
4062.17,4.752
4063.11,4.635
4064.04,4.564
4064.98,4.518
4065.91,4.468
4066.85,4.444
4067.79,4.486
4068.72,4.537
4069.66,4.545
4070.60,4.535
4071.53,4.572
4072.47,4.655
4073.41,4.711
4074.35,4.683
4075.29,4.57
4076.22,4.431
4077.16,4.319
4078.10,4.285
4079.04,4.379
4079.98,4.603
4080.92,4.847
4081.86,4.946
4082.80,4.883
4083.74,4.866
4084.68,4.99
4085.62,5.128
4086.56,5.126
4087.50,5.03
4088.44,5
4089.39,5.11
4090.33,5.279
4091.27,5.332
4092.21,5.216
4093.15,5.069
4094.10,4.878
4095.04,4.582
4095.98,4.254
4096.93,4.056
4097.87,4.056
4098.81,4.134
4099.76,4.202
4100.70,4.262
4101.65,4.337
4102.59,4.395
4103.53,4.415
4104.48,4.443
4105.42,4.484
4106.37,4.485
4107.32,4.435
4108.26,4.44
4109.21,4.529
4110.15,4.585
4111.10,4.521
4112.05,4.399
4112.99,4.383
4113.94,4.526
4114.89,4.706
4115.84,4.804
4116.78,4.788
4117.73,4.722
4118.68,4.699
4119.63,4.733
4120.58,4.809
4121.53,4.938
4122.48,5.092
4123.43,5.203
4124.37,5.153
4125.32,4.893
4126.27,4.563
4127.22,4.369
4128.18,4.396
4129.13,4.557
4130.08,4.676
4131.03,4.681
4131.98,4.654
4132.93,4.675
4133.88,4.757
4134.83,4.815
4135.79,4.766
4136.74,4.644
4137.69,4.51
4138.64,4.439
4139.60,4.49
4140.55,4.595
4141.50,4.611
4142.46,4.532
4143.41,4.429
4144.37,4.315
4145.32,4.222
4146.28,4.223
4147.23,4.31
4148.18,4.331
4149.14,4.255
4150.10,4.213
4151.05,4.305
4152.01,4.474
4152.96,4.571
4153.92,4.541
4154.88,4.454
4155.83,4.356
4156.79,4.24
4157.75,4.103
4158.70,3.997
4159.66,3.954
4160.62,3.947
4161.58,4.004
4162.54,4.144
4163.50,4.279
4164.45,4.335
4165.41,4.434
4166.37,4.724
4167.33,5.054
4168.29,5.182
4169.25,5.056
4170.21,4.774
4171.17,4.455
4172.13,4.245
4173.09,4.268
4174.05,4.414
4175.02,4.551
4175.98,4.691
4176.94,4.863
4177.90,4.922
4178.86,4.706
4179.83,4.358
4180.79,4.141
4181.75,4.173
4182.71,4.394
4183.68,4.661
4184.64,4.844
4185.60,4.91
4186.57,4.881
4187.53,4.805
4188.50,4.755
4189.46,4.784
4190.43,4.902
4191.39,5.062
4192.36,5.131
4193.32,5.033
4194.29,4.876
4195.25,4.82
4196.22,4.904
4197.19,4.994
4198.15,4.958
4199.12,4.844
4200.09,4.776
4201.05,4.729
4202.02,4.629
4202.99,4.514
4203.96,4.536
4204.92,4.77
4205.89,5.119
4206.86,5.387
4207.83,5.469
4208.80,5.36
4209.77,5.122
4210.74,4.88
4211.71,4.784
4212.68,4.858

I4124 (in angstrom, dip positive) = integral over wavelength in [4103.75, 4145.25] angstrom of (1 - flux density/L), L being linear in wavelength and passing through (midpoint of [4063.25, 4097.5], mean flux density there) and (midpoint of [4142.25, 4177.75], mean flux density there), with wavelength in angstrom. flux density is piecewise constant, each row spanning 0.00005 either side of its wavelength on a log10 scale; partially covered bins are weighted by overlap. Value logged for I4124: -0.71 angstrom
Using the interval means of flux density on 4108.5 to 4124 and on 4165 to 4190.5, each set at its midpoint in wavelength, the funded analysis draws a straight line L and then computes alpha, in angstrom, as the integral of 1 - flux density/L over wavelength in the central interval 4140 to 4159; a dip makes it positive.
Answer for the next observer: 1.3 angstrom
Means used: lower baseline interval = 4.71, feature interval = 4.36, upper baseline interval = 4.66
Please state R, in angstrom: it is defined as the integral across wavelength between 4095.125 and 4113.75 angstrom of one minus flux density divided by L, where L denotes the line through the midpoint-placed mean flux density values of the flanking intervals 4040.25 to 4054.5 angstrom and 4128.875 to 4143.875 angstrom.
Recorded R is 1.5 angstrom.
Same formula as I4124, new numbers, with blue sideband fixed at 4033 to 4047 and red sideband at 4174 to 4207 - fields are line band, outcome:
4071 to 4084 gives 0.3 angstrom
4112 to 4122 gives 0.1 angstrom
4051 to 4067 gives -0.6 angstrom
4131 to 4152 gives 1.2 angstrom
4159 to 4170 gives 0.7 angstrom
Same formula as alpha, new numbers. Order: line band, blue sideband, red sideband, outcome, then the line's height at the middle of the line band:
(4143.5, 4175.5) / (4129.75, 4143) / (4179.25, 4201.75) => 2.1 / 4.69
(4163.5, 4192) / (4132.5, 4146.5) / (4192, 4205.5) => 0.4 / 4.72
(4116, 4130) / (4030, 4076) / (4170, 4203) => -0.1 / 4.75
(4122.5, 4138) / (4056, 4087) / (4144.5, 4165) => -1.2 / 4.39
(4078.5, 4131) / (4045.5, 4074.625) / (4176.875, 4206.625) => 1.5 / 4.82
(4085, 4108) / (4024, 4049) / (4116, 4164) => -0.2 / 4.62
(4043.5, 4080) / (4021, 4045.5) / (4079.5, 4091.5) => 0.8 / 4.9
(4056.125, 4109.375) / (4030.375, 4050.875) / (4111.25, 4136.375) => 0.9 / 4.75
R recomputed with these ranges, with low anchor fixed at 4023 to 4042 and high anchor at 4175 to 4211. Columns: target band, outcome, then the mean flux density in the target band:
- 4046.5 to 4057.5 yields -0.8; 5.12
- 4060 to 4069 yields 0.3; 4.62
